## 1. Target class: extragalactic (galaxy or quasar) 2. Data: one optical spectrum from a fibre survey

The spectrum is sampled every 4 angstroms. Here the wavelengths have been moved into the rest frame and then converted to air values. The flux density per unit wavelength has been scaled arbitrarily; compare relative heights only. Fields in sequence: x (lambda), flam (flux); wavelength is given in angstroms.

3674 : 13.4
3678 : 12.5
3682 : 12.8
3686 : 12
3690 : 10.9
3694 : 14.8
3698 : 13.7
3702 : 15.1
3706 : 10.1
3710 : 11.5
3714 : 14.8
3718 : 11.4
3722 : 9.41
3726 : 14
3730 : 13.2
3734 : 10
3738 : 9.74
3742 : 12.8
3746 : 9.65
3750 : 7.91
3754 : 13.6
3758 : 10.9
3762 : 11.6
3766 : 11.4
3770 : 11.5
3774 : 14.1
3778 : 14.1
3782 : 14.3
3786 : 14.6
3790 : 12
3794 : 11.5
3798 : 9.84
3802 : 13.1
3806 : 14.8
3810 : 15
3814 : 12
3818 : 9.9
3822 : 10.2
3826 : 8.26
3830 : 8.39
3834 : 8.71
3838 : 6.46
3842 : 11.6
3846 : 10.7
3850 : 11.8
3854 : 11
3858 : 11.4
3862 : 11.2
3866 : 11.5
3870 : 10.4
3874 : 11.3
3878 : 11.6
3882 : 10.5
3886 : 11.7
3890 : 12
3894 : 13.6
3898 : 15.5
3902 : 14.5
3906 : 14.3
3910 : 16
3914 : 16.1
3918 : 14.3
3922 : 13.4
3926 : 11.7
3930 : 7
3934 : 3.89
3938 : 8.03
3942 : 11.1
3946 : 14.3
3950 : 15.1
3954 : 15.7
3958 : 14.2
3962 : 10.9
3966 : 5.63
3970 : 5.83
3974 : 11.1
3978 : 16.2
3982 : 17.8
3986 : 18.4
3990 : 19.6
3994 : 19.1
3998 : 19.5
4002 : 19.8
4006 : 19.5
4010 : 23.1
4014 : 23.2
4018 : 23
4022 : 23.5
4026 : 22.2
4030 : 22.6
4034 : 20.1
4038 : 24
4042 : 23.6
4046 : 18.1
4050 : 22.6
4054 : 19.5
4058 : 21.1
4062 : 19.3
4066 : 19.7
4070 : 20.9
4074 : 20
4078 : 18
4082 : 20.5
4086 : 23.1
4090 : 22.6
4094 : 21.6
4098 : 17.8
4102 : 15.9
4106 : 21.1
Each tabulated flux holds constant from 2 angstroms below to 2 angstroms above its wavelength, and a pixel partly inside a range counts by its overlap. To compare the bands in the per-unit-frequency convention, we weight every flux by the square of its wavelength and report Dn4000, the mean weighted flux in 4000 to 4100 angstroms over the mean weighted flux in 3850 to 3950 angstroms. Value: 1.90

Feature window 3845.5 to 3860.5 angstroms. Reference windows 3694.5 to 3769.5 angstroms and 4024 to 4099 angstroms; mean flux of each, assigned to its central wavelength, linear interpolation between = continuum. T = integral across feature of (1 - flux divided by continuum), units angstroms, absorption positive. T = 3.8 angstroms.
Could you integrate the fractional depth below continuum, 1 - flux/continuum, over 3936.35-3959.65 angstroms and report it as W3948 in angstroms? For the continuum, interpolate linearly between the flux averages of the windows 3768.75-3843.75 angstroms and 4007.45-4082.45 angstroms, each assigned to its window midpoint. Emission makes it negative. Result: 5.73 angstroms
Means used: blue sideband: 11.6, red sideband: 21.3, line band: 13.1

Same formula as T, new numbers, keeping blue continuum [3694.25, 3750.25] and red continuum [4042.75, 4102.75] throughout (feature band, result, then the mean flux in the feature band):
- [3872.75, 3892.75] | 5.3 angstroms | 11.5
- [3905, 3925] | 2.1 angstroms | 14.7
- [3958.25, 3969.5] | 5.6 angstroms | 8.86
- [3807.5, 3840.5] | 9.9 angstroms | 9.97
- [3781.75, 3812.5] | 1.4 angstroms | 13.1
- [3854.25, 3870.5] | 4.3 angstroms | 11.2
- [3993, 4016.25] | -2.7 angstroms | 20.8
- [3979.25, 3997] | -0.4 angstroms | 18.7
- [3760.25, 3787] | 0.2 angstroms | 13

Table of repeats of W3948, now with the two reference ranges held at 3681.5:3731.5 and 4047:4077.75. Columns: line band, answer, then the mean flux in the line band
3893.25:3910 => 2.05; 14.7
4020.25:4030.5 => -1.76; 22.8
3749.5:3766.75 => 2.97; 11.3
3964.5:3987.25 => 7.38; 12.4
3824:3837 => 5.92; 8.3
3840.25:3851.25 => 3.00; 11.3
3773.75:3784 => -0.03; 14.2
